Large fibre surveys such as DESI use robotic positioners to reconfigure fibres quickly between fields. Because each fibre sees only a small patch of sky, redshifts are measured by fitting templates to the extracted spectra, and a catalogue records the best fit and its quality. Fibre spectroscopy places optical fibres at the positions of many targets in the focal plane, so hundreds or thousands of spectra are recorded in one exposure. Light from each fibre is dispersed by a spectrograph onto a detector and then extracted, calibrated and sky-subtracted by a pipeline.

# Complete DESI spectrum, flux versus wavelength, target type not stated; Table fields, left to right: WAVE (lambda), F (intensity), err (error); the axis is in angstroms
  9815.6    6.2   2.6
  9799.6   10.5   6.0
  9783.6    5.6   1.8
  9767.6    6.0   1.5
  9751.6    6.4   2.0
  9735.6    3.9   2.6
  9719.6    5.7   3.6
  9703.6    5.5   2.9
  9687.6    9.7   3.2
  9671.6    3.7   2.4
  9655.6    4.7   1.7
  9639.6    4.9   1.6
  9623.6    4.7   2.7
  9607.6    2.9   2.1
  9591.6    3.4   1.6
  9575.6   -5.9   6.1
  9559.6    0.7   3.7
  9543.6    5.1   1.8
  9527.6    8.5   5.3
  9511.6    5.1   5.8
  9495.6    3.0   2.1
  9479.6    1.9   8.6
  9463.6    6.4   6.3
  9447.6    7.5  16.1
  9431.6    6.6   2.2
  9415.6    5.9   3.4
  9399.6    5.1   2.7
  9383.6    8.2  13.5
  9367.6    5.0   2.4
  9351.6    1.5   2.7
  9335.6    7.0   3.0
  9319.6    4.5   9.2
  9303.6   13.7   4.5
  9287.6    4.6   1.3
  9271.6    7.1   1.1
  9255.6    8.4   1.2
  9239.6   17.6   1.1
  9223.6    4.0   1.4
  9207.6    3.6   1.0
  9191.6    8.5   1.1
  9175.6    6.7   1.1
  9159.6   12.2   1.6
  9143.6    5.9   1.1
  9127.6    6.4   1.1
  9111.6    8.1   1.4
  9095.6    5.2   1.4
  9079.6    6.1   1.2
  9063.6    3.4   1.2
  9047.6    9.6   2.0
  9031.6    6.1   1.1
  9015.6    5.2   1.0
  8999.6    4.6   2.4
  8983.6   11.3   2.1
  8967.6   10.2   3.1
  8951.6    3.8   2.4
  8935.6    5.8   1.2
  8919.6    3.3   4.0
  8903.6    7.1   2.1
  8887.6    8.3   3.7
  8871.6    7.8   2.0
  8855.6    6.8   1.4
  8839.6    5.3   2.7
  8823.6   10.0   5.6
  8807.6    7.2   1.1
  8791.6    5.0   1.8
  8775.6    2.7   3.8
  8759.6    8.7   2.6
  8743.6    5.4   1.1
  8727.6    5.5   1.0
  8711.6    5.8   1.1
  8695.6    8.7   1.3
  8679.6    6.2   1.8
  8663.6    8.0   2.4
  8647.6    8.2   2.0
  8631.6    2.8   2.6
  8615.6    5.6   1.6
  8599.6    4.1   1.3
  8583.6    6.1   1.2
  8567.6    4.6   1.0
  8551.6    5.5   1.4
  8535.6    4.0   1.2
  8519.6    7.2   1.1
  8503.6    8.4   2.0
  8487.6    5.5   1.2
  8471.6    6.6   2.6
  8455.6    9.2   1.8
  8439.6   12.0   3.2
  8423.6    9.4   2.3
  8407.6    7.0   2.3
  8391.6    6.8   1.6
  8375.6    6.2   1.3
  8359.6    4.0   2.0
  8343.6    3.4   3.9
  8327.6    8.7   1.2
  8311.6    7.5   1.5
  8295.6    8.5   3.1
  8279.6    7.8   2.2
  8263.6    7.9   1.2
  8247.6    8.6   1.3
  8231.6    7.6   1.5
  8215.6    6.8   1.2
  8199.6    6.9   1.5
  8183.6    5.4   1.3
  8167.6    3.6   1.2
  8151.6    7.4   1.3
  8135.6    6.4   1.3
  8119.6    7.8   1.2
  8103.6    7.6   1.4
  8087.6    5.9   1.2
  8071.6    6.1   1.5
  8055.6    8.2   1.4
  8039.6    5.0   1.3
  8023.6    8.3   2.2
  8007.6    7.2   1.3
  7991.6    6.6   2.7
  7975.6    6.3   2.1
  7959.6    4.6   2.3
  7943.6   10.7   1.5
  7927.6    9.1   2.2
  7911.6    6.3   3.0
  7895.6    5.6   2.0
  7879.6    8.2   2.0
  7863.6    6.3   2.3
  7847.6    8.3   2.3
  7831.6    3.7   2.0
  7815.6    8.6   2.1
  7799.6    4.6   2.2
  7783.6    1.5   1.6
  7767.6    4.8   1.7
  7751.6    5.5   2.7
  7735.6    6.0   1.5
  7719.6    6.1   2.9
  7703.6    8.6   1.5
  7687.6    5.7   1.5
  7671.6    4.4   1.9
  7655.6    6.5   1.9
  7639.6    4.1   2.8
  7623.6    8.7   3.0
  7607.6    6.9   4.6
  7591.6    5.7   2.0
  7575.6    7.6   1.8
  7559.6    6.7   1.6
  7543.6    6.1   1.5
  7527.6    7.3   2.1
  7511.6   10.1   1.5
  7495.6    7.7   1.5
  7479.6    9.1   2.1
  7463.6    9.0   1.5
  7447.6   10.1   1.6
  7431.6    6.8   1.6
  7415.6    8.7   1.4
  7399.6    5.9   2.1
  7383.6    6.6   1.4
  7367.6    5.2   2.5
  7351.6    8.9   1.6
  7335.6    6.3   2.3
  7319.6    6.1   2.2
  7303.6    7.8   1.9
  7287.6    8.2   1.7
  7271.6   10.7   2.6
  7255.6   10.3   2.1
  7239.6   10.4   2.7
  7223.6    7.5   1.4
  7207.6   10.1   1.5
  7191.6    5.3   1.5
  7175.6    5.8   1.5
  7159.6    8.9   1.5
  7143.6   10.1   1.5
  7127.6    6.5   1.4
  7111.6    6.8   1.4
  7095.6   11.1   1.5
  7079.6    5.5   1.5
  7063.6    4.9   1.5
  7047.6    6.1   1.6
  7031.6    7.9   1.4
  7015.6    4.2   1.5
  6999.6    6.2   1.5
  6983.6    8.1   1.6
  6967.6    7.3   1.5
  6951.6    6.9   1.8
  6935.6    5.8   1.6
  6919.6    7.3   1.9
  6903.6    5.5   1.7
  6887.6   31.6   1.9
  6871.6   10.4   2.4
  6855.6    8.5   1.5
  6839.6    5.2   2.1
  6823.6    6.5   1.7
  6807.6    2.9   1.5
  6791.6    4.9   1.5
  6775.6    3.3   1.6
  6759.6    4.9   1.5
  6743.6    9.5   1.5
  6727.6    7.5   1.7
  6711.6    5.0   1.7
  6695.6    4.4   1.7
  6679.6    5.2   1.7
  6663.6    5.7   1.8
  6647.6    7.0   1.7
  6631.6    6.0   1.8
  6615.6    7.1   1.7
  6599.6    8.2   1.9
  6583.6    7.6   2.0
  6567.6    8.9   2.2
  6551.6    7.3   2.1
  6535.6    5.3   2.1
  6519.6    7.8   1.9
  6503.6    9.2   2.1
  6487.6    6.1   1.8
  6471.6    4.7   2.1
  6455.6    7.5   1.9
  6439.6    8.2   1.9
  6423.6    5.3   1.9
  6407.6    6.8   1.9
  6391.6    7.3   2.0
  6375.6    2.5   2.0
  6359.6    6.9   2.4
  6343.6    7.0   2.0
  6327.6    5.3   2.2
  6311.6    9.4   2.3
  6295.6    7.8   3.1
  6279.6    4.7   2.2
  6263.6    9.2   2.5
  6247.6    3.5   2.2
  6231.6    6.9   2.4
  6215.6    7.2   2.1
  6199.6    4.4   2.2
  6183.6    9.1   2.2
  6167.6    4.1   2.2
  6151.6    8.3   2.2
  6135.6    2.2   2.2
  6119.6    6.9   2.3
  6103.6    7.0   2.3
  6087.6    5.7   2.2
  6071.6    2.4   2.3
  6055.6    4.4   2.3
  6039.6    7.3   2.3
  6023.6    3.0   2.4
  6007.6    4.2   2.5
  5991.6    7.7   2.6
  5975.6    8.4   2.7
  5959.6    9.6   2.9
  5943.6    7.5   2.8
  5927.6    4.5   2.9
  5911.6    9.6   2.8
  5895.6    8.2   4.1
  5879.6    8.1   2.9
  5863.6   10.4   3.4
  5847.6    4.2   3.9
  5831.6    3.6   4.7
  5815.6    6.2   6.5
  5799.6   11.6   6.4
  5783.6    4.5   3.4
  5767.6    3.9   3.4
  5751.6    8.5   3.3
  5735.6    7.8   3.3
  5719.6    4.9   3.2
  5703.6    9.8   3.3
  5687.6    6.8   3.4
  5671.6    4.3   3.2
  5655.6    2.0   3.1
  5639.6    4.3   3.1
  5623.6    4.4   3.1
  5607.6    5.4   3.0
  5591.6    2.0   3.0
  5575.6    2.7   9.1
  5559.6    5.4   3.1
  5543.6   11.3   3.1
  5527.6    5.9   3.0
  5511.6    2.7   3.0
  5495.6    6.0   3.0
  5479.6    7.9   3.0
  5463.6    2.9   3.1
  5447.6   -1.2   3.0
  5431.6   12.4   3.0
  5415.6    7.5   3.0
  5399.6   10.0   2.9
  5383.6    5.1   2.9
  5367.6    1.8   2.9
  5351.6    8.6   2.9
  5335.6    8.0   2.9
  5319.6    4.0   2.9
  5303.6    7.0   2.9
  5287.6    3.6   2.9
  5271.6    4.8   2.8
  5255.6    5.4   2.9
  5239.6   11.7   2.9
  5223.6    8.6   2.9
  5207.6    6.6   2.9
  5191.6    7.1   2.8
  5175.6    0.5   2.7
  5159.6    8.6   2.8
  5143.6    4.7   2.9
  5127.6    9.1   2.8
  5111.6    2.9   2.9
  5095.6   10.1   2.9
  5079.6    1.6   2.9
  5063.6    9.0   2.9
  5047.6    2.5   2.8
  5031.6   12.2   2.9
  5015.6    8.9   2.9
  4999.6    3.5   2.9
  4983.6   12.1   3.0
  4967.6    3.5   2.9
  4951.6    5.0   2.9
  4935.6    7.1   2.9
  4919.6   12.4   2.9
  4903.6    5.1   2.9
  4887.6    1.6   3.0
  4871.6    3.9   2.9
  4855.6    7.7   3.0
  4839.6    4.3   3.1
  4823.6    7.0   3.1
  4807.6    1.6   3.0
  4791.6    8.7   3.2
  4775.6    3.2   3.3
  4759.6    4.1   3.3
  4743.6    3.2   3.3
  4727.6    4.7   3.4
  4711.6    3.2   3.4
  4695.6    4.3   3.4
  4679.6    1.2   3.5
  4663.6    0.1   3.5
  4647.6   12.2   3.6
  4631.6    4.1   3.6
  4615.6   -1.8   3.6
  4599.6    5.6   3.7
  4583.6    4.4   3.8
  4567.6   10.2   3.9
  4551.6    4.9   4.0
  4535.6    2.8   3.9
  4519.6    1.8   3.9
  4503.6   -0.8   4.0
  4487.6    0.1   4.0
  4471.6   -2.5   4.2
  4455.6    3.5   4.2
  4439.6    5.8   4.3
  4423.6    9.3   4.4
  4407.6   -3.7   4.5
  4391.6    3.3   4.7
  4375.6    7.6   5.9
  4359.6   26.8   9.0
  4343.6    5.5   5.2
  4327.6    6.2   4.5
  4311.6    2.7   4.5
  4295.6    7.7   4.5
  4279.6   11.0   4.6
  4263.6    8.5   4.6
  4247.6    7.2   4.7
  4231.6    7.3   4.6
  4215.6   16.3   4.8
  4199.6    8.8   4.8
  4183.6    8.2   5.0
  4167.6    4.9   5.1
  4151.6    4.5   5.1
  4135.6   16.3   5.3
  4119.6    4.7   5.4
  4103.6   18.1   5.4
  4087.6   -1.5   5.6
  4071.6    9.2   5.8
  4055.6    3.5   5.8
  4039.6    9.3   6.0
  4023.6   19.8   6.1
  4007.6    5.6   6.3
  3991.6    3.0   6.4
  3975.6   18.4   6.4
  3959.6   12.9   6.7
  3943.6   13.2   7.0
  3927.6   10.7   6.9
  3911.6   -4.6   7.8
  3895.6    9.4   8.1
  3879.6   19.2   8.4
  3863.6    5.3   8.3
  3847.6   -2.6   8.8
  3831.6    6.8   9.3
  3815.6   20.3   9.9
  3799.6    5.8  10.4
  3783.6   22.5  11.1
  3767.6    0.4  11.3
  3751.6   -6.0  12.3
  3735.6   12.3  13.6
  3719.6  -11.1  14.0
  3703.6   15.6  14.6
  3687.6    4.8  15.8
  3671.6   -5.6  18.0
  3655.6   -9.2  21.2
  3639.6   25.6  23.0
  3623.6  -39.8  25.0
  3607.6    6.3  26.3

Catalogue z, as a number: 0.846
